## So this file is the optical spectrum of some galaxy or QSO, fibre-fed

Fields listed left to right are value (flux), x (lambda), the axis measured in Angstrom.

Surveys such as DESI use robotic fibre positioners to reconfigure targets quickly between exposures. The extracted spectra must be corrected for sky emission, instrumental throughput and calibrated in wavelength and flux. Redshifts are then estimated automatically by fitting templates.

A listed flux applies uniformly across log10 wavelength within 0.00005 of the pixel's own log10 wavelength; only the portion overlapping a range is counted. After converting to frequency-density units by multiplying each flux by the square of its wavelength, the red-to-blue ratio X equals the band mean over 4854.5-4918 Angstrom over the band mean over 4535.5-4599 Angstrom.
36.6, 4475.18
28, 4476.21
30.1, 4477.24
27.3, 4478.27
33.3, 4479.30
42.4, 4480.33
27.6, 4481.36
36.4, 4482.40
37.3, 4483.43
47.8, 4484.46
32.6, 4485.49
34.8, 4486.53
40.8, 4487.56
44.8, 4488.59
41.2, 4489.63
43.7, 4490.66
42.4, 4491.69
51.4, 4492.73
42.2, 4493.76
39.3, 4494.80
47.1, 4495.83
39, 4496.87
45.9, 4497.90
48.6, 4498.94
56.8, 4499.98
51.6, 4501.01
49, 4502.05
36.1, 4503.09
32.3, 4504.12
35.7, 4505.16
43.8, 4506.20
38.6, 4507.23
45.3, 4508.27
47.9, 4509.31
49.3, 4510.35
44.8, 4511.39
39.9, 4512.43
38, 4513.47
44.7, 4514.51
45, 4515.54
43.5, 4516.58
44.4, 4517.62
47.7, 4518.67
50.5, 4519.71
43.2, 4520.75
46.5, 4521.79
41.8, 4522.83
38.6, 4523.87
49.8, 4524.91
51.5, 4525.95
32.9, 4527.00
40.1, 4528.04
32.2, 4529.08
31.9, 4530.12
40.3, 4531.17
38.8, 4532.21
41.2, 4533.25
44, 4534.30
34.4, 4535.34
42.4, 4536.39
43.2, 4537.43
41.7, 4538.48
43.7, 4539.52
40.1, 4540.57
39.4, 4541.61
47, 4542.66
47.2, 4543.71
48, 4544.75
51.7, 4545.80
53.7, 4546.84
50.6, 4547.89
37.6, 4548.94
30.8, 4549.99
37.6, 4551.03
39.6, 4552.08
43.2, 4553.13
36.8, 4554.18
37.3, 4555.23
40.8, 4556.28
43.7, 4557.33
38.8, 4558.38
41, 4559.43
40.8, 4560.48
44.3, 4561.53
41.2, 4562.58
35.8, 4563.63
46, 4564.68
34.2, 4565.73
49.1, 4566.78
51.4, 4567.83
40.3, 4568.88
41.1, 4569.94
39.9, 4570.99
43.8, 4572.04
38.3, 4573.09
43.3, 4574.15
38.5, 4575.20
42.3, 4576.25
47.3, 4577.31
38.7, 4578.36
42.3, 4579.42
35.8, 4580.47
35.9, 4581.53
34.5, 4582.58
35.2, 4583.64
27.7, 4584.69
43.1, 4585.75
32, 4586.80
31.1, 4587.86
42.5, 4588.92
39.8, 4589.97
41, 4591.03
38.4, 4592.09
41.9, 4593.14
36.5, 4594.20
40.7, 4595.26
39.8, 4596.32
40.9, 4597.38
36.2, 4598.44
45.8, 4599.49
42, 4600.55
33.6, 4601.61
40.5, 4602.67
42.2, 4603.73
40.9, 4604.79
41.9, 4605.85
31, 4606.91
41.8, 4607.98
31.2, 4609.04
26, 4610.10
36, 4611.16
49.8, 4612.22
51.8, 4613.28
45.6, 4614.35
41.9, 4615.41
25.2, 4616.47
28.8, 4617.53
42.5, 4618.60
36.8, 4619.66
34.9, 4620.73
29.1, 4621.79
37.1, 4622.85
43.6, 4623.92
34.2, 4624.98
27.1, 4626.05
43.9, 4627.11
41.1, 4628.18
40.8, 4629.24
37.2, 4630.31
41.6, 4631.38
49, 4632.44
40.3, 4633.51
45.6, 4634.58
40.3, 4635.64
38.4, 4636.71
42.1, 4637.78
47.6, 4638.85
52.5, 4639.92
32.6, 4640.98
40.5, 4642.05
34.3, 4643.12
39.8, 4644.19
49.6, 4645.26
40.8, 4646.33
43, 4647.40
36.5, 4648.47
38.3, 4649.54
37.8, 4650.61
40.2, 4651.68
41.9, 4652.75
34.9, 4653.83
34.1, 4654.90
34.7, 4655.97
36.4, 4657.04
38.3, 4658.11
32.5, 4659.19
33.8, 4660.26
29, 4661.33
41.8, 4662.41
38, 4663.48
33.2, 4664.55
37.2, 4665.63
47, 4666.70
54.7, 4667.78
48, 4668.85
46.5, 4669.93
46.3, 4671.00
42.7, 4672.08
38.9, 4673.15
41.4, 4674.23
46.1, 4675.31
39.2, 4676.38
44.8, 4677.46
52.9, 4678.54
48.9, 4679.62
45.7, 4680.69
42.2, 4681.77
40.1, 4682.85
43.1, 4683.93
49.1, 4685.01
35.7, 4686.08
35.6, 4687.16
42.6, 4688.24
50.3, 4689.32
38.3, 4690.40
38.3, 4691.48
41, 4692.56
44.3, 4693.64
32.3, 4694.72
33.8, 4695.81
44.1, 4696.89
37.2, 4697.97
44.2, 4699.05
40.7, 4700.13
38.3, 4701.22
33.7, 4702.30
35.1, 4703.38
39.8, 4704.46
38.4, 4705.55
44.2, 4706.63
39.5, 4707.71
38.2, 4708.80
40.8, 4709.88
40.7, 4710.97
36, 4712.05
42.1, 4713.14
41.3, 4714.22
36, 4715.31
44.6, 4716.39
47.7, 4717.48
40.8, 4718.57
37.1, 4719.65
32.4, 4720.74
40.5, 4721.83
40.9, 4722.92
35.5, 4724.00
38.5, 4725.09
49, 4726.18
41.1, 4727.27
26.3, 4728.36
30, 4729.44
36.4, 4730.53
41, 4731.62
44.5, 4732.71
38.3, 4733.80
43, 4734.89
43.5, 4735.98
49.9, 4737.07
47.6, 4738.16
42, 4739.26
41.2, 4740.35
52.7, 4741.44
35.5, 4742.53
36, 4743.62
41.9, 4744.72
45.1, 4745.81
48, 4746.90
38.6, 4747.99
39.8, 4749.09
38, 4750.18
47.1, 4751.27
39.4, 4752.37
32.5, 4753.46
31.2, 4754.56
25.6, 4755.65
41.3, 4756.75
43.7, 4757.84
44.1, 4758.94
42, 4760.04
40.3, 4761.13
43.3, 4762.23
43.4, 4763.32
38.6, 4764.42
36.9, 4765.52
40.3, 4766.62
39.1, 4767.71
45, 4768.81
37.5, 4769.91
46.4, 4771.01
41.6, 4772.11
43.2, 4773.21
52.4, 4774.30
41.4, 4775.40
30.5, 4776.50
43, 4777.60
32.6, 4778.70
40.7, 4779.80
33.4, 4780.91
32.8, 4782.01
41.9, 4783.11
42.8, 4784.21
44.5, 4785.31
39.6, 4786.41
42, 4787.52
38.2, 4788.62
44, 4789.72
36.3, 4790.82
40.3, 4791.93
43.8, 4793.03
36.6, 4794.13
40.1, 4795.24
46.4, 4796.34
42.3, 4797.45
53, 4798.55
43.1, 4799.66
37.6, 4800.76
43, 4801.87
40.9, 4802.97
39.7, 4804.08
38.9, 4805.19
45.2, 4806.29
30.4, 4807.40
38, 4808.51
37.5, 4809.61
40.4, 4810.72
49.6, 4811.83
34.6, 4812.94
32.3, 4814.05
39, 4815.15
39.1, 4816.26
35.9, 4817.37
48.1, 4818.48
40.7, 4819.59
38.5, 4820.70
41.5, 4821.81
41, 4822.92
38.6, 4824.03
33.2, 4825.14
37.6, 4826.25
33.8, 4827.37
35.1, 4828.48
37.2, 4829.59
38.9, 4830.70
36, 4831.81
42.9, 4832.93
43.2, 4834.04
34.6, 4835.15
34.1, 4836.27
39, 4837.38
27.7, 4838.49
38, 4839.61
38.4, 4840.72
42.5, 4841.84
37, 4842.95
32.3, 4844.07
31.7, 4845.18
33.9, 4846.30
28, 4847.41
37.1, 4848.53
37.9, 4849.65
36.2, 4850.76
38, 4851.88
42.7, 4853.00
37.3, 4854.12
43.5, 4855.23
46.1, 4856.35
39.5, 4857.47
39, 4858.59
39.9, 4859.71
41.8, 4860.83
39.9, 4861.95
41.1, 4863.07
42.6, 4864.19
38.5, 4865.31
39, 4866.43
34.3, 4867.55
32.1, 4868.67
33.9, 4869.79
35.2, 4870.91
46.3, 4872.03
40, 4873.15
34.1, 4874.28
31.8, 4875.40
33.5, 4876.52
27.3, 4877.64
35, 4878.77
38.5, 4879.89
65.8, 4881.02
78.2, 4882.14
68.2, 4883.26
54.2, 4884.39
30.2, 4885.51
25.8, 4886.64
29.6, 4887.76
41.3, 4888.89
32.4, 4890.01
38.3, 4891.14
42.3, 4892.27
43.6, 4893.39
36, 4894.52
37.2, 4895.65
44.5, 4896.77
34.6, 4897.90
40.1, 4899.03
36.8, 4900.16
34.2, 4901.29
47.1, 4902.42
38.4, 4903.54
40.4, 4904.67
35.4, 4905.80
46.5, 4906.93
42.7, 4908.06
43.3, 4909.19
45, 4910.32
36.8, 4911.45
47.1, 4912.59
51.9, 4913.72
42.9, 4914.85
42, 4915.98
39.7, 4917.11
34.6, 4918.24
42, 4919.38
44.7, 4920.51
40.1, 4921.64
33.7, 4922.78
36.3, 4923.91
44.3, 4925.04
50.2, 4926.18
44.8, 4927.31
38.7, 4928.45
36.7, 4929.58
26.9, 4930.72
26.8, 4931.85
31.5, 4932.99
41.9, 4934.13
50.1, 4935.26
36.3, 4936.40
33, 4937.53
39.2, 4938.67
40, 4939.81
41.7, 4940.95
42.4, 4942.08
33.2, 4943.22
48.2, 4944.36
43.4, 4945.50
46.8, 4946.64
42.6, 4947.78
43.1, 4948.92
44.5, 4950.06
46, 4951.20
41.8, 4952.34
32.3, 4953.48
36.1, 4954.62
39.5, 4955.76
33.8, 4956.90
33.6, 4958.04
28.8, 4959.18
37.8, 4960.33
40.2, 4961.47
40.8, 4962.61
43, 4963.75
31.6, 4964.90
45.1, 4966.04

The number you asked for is 1.15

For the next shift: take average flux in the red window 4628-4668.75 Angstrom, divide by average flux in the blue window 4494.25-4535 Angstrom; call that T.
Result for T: 0.93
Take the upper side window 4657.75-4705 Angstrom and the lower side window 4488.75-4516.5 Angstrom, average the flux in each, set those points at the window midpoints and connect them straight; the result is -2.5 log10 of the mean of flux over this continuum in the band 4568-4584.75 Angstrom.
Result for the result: 0.08 mag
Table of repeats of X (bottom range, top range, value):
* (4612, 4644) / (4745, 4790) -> 1.07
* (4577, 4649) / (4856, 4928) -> 1.17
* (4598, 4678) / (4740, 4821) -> 1.08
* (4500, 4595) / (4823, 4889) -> 1.07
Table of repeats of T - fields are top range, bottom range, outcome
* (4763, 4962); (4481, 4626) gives 0.97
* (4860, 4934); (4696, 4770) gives 1.00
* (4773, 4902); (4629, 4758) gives 0.97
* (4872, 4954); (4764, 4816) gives 1.01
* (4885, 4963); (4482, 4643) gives 0.96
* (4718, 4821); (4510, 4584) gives 0.96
